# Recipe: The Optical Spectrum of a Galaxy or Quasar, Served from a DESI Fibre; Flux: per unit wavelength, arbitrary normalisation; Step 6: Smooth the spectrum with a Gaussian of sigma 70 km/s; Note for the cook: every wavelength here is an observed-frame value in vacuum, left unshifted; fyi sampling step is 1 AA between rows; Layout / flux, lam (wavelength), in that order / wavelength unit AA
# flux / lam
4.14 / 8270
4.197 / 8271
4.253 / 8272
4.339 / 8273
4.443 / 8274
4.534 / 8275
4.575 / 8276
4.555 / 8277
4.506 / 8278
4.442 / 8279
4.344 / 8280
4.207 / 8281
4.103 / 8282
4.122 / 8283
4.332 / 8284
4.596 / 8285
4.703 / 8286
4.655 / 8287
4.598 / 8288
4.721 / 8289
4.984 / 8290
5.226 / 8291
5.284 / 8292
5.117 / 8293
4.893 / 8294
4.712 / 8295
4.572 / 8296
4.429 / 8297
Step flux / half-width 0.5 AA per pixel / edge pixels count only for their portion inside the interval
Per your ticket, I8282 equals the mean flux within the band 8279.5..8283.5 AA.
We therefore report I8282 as 4.19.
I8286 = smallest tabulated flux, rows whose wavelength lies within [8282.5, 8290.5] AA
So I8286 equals 4.122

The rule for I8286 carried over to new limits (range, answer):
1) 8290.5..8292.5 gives 5.226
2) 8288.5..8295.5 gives 4.712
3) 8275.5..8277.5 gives 4.555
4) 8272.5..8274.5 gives 4.339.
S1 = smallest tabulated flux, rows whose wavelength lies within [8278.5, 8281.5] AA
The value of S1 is 4.207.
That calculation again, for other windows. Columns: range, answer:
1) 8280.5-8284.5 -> 4.103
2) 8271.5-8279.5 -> 4.253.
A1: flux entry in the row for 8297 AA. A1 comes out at 4.429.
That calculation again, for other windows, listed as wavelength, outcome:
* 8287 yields 4.655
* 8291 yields 5.226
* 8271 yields 4.197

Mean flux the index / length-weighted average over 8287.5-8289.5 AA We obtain 4.66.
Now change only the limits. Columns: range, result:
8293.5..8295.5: 4.8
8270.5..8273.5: 4.26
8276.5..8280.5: 4.46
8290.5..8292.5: 5.25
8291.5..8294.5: 5.1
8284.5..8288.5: 4.64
